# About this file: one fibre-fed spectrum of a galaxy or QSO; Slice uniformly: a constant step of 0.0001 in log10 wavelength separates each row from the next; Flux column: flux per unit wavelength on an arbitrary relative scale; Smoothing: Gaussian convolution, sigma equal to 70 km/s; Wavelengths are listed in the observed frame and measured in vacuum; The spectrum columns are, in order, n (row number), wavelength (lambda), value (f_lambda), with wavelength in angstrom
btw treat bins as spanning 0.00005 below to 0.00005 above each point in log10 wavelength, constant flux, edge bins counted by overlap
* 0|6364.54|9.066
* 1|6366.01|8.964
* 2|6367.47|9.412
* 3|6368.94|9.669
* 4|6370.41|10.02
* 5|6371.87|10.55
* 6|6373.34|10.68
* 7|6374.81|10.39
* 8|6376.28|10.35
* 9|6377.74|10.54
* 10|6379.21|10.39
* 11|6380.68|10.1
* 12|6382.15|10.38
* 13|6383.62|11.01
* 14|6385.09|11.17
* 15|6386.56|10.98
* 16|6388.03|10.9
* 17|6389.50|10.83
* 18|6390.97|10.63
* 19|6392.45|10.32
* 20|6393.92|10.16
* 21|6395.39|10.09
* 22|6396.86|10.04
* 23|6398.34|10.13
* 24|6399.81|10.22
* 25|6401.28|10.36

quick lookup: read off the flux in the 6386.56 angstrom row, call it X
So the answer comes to 10.98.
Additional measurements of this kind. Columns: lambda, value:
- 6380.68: 10.1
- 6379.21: 10.39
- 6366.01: 8.964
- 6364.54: 9.066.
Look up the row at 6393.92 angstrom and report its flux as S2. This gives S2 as 10.16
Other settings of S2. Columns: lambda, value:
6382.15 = 10.38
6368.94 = 9.669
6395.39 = 10.09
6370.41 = 10.02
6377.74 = 10.54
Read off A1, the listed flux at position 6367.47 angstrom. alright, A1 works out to 9.412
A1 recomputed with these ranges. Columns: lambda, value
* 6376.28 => 10.35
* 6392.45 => 10.32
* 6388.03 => 10.9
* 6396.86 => 10.04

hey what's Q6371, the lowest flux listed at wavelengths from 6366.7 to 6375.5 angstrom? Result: 9.412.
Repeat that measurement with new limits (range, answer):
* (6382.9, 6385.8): 11.01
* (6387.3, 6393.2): 10.32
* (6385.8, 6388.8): 10.9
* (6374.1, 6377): 10.35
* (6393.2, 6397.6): 10.04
